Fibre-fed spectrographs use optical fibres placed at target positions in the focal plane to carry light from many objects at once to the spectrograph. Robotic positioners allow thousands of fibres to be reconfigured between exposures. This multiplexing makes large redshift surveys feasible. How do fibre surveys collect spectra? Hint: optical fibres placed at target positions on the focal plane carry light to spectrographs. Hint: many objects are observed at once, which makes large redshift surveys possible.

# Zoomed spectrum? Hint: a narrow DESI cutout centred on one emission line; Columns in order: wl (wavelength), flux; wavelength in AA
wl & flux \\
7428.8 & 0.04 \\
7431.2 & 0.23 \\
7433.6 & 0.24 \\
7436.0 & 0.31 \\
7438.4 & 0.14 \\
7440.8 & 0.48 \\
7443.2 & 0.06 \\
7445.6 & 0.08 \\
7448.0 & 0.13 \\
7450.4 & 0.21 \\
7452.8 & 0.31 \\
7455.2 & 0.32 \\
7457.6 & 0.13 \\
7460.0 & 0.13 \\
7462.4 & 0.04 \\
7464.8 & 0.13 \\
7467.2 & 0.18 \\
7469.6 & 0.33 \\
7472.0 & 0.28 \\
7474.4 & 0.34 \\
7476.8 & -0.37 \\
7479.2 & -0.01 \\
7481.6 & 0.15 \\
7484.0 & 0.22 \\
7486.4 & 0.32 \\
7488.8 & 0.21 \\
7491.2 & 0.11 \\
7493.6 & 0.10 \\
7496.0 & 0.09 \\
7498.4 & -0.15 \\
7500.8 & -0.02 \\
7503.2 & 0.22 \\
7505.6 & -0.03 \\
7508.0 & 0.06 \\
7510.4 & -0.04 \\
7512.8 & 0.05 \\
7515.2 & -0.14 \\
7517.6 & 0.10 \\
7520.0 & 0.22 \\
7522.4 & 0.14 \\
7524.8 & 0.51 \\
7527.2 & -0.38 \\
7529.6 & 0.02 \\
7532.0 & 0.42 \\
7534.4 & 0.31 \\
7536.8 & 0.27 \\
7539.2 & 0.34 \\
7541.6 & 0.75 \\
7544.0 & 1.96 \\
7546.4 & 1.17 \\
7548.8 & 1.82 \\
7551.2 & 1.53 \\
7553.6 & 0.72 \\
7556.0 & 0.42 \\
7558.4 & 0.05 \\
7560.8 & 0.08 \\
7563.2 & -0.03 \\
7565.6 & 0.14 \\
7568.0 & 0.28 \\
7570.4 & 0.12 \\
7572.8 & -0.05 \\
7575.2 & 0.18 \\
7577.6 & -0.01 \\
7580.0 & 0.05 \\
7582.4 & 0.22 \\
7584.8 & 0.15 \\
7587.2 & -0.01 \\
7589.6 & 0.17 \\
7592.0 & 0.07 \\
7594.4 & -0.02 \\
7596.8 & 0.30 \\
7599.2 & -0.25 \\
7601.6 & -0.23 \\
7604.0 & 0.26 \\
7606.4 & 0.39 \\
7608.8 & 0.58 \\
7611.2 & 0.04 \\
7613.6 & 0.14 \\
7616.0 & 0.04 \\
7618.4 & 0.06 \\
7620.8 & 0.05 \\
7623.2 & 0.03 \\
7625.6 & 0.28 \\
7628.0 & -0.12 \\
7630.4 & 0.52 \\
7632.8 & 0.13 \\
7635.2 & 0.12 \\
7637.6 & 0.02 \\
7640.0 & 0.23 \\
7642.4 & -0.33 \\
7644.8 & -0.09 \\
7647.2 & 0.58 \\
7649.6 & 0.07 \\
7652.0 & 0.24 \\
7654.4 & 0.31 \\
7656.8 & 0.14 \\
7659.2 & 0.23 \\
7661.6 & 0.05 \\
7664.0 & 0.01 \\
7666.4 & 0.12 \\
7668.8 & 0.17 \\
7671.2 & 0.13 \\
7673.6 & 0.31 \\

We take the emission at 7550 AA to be [O II] 3727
